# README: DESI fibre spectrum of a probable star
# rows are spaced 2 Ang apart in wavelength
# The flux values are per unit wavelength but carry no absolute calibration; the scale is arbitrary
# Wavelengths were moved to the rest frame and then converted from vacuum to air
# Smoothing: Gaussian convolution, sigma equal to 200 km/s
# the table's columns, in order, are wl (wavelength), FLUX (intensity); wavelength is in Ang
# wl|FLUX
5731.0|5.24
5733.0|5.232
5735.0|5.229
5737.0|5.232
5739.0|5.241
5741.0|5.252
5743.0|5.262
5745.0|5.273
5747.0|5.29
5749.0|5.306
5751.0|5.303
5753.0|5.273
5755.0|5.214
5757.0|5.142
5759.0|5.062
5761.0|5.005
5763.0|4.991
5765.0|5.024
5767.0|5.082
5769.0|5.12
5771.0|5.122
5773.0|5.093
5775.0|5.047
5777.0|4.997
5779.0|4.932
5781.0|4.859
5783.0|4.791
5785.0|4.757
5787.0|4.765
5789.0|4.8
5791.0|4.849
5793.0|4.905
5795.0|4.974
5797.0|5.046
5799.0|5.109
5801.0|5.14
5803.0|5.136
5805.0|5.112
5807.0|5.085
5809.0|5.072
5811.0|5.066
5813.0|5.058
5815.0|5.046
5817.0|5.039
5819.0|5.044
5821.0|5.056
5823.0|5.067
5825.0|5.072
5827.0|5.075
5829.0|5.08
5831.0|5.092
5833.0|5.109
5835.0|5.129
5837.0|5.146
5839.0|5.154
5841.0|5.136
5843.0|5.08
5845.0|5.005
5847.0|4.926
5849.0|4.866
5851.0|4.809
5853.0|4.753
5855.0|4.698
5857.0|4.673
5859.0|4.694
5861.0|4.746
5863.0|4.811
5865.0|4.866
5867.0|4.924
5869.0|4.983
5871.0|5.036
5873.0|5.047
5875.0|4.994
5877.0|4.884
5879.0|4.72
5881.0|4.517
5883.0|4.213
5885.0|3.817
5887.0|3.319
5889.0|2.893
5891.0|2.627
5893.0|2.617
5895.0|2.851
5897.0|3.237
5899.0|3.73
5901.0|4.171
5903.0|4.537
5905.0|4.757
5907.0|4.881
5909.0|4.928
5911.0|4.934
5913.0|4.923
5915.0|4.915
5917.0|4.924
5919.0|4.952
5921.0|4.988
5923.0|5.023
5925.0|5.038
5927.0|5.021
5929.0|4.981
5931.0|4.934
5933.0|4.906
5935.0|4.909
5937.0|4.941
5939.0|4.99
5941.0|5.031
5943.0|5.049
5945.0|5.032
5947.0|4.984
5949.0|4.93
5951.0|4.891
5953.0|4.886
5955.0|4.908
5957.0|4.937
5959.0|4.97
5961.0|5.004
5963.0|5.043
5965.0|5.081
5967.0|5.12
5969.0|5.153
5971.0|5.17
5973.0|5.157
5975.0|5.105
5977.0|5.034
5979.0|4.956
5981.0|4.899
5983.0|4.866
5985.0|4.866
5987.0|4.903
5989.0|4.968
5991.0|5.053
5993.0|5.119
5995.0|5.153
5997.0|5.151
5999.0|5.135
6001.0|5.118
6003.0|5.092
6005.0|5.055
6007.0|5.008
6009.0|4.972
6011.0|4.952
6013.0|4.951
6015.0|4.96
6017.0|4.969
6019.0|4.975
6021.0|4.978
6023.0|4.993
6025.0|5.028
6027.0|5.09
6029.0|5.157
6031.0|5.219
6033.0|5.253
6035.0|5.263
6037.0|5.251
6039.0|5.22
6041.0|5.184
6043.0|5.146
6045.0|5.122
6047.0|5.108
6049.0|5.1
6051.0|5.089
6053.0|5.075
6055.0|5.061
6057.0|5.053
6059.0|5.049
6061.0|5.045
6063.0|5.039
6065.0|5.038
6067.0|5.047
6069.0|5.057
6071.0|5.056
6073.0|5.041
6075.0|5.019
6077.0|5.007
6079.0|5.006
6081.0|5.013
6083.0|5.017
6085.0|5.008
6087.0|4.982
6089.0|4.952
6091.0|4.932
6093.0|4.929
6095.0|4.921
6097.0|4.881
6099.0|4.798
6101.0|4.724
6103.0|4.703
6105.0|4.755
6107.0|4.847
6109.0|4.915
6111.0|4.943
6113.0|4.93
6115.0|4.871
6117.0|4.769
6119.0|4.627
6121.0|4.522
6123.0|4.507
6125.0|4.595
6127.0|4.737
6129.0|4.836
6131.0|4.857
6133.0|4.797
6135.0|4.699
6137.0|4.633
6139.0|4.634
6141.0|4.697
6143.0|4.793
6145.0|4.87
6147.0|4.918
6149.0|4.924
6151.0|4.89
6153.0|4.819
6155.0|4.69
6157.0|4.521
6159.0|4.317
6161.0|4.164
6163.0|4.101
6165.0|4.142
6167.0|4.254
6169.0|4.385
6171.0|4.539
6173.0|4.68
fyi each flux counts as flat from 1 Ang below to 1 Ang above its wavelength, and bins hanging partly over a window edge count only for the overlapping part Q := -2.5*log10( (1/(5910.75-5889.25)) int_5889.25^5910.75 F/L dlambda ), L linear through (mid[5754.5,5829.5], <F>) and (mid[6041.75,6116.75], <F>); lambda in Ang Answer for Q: 0.29 mag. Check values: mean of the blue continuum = 5.02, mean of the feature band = 3.84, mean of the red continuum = 4.98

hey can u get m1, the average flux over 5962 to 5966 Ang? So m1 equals 5.06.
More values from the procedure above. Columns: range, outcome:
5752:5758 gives 5.21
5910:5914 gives 4.93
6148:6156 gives 4.83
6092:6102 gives 4.85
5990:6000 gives 5.12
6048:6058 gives 5.08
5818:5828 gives 5.06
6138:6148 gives 4.78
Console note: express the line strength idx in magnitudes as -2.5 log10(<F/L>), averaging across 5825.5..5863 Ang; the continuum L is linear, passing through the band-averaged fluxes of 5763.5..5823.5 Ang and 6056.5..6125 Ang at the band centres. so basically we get 0.01 mag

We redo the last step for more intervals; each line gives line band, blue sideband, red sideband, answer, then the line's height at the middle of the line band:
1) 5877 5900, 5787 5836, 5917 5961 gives 0.37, 5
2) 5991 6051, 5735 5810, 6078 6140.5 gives -0.05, 4.88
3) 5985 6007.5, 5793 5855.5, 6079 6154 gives -0.03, 4.91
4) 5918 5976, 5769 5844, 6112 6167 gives -0.03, 4.87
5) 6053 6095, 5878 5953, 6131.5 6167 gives -0.10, 4.58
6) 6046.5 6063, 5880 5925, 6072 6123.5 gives -0.08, 4.72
